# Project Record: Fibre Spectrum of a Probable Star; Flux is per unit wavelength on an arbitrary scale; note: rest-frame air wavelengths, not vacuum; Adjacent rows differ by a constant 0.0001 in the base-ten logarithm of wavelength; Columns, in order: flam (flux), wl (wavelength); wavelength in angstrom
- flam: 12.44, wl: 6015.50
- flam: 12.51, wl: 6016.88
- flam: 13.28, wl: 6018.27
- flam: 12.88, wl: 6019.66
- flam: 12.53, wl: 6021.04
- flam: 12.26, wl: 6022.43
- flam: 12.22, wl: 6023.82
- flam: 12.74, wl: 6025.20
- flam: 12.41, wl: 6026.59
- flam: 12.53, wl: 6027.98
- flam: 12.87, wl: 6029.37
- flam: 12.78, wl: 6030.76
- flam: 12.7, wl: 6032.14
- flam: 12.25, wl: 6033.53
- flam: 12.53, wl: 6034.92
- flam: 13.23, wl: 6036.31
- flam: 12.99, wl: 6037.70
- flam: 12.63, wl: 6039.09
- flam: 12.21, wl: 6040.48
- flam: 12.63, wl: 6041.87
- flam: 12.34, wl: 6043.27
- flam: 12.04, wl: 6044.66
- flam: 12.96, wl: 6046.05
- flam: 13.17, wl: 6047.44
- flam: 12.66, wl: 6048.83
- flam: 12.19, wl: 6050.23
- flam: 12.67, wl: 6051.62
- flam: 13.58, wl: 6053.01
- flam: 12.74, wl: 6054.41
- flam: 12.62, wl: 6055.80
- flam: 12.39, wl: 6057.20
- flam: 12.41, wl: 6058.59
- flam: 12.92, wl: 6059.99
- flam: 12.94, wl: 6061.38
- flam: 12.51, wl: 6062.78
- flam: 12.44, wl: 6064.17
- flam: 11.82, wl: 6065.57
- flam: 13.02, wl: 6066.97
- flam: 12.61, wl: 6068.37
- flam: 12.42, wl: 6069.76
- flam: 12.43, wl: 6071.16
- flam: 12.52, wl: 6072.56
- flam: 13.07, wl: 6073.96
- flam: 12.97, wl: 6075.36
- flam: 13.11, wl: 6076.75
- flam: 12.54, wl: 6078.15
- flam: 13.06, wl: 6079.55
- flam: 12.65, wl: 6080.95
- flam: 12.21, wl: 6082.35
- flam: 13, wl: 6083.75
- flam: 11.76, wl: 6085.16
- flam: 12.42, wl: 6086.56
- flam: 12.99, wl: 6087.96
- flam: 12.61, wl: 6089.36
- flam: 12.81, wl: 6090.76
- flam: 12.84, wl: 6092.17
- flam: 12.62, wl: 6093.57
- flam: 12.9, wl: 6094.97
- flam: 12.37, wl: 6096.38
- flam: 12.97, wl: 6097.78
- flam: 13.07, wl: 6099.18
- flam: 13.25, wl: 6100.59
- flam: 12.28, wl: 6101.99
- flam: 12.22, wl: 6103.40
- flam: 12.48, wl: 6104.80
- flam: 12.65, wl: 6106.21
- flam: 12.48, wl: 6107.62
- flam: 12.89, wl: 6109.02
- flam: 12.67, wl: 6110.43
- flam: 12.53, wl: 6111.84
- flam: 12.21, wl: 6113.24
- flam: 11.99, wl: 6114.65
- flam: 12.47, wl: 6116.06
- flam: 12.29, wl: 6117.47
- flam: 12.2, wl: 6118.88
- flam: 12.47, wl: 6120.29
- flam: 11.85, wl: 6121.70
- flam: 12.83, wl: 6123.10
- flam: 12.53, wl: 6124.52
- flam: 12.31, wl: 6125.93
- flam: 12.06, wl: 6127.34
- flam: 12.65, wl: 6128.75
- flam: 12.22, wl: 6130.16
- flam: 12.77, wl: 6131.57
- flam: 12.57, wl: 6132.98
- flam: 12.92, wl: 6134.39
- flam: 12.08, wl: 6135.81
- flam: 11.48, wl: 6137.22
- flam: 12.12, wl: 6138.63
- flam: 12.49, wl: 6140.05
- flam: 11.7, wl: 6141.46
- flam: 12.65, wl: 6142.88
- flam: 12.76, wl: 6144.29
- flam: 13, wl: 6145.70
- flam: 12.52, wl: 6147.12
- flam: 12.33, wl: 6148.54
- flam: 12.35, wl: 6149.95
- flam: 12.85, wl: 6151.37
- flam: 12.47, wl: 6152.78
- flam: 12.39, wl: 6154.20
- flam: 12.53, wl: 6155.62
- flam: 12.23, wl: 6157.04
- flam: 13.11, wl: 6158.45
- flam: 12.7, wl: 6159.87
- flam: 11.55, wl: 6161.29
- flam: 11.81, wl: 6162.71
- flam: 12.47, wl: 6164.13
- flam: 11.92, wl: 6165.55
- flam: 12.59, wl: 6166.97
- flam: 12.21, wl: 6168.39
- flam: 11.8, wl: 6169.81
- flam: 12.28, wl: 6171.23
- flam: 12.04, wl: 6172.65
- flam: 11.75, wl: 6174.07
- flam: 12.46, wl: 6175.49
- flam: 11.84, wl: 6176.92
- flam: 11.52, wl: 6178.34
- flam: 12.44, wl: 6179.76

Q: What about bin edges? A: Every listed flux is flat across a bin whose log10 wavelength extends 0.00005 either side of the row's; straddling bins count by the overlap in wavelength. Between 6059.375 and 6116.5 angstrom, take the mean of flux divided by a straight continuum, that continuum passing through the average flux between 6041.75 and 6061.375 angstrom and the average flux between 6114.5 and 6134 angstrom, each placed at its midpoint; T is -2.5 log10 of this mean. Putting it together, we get -0.008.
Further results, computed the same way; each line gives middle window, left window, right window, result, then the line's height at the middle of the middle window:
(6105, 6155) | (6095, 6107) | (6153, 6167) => 0.01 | 12.5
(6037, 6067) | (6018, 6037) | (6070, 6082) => 0.01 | 12.7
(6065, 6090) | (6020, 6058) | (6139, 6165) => -0.01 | 12.6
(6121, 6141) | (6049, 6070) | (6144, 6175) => 0.01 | 12.4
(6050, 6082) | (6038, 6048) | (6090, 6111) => -0.01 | 12.6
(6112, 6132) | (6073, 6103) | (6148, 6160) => 0.03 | 12.6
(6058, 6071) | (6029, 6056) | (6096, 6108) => 0.01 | 12.7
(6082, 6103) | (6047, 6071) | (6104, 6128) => -0.01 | 12.5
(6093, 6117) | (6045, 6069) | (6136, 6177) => -0.01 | 12.5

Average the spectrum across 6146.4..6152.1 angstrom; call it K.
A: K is 12.5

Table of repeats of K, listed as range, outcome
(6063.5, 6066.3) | 12.1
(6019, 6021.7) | 12.7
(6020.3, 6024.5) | 12.3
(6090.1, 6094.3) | 12.8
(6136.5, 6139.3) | 11.8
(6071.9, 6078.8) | 12.9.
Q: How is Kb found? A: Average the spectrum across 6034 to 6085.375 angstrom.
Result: 12.7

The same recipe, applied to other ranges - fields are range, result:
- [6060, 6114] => 12.6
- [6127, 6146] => 12.4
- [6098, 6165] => 12.4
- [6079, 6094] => 12.6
